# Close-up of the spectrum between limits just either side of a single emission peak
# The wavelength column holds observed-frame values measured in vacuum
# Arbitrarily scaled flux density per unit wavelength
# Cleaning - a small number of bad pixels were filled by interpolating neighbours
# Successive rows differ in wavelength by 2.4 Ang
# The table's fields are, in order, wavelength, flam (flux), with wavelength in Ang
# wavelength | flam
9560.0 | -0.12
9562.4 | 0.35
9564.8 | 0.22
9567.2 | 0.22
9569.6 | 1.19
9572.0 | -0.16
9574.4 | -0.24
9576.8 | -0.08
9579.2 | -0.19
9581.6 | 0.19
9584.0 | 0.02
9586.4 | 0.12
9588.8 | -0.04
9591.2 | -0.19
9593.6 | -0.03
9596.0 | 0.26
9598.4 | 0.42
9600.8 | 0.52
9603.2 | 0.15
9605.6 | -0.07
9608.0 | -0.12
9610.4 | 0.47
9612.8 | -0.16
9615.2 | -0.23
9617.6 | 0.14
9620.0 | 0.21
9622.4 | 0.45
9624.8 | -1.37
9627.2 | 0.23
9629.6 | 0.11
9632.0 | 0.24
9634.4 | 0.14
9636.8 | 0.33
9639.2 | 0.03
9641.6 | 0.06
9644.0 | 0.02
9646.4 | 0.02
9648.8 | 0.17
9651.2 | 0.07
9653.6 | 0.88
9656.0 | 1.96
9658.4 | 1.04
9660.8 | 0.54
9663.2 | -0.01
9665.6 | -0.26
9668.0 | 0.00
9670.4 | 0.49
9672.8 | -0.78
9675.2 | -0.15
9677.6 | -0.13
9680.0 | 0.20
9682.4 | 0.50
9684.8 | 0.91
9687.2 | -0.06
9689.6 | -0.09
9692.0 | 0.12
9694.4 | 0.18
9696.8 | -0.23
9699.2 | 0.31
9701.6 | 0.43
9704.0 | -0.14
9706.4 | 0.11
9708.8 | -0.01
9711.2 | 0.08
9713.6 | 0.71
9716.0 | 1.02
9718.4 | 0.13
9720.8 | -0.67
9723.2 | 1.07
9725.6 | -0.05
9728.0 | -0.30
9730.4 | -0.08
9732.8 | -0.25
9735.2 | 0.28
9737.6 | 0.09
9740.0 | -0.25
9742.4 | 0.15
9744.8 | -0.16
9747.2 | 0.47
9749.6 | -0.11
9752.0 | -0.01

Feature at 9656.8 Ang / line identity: H-beta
